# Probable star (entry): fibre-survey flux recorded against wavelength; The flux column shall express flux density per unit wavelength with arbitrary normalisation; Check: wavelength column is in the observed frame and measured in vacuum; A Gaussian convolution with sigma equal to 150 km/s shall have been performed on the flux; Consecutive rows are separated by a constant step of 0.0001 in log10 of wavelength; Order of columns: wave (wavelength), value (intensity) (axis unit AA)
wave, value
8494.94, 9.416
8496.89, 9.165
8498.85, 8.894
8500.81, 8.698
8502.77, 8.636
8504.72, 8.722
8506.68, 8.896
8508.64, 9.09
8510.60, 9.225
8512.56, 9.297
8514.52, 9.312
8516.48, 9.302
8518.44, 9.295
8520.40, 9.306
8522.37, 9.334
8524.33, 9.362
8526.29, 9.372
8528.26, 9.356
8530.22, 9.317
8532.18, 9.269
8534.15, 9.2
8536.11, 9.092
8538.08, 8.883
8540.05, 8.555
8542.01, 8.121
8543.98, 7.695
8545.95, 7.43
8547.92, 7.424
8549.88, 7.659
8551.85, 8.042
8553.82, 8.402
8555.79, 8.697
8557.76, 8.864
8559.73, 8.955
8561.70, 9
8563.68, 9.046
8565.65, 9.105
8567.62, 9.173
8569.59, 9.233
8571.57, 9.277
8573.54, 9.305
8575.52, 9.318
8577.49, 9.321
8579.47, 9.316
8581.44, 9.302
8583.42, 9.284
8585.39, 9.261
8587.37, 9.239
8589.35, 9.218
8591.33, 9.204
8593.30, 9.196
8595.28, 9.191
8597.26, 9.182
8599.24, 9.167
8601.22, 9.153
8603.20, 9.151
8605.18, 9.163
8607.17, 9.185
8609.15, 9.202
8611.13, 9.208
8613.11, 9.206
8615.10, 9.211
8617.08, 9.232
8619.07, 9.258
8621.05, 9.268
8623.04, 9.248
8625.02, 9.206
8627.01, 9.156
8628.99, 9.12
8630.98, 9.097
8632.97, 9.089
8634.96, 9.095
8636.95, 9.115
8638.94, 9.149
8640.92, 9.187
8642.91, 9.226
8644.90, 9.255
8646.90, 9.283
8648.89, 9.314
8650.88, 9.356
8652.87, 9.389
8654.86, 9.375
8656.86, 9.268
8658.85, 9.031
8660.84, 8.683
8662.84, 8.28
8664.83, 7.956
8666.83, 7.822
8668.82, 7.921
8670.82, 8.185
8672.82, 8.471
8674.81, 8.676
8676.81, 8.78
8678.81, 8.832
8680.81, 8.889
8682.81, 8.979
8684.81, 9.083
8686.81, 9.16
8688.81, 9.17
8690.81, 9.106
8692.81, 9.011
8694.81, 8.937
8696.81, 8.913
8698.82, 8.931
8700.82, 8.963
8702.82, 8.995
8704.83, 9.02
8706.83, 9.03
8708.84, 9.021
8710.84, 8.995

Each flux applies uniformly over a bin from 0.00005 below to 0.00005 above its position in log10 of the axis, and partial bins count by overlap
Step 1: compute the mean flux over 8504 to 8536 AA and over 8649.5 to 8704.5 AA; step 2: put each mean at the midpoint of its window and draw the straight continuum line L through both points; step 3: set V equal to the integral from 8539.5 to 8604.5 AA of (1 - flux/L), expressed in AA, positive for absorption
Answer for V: 1.6 AA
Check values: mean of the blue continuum 9.23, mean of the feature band 8.87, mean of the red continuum 8.83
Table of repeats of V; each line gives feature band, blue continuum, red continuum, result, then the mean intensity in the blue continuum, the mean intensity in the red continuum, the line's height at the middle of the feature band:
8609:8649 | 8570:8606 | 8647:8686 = -0.9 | 9.24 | 8.77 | 8.99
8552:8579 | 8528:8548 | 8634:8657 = -0.8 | 8.6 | 9.25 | 8.77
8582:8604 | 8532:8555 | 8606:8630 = -0.8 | 8.28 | 9.21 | 8.9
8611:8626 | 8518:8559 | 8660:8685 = -1.2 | 8.69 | 8.48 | 8.57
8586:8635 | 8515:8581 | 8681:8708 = -1.3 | 8.89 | 9.02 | 8.94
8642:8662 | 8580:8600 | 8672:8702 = -0.4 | 9.23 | 8.93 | 9.04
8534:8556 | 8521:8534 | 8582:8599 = 2.6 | 9.32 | 9.22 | 9.29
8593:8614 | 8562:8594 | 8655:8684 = -0.3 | 9.23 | 8.58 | 9.05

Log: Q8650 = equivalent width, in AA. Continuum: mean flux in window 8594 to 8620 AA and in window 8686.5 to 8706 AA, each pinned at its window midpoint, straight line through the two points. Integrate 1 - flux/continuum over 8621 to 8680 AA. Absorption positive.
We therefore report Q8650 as 1.2 AA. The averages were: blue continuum 9.19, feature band 8.92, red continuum 9.02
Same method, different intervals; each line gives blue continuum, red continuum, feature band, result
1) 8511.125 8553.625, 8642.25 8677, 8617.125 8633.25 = -0.73 AA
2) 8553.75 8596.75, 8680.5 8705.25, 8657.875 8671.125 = 1.14 AA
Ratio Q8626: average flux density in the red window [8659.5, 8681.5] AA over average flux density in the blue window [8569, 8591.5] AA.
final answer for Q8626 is 0.9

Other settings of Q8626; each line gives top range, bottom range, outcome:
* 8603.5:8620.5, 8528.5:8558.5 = 1.09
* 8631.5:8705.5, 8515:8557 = 1.02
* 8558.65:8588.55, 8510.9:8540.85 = 1.00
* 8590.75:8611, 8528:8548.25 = 1.07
